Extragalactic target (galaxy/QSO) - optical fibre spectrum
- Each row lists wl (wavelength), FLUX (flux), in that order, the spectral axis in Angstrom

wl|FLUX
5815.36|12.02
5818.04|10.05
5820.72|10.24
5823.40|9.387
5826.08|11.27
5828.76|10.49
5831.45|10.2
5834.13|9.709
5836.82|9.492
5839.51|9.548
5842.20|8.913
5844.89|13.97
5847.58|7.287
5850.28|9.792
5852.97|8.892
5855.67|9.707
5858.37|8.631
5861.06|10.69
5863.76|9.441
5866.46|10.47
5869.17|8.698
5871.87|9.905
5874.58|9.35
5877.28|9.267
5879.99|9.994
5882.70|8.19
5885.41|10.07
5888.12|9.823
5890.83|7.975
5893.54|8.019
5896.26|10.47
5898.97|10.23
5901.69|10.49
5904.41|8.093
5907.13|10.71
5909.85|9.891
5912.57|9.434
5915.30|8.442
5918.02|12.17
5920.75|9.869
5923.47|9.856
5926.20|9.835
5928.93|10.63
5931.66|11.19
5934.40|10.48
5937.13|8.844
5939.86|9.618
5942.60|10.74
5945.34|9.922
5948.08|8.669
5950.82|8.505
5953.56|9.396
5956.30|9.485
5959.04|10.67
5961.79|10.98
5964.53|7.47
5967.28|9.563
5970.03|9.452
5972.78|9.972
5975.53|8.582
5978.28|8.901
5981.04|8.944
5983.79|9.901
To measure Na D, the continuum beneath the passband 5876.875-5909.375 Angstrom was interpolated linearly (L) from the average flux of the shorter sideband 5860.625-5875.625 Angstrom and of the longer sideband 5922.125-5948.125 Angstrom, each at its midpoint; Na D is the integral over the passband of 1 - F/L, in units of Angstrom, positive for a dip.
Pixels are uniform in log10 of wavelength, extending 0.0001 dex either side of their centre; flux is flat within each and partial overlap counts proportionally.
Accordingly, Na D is 1.2 Angstrom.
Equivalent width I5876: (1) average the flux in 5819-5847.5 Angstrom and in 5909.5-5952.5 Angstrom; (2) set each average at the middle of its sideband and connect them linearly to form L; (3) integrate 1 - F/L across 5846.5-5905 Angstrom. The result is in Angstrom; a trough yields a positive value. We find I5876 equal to 4.0 Angstrom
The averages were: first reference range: 10.2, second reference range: 9.88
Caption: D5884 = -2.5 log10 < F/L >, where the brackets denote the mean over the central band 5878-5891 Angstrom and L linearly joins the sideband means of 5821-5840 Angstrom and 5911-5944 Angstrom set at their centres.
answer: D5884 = 0.08 mag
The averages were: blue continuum 10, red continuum 10.1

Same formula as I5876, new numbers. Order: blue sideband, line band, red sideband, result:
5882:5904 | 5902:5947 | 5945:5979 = -2.97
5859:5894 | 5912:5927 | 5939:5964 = -0.62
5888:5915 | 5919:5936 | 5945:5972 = -1.62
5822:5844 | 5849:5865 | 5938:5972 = 0.57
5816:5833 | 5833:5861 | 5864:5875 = 0.92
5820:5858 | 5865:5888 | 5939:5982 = 0.55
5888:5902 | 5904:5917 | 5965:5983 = -0.17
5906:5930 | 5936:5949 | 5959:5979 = 0.19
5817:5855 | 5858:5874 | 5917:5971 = 0.37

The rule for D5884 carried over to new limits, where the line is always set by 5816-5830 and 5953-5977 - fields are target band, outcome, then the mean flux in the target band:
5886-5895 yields 0.141 mag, 8.75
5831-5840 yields 0.064 mag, 9.71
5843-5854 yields 0.028 mag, 9.96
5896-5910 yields -0.007 mag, 9.95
